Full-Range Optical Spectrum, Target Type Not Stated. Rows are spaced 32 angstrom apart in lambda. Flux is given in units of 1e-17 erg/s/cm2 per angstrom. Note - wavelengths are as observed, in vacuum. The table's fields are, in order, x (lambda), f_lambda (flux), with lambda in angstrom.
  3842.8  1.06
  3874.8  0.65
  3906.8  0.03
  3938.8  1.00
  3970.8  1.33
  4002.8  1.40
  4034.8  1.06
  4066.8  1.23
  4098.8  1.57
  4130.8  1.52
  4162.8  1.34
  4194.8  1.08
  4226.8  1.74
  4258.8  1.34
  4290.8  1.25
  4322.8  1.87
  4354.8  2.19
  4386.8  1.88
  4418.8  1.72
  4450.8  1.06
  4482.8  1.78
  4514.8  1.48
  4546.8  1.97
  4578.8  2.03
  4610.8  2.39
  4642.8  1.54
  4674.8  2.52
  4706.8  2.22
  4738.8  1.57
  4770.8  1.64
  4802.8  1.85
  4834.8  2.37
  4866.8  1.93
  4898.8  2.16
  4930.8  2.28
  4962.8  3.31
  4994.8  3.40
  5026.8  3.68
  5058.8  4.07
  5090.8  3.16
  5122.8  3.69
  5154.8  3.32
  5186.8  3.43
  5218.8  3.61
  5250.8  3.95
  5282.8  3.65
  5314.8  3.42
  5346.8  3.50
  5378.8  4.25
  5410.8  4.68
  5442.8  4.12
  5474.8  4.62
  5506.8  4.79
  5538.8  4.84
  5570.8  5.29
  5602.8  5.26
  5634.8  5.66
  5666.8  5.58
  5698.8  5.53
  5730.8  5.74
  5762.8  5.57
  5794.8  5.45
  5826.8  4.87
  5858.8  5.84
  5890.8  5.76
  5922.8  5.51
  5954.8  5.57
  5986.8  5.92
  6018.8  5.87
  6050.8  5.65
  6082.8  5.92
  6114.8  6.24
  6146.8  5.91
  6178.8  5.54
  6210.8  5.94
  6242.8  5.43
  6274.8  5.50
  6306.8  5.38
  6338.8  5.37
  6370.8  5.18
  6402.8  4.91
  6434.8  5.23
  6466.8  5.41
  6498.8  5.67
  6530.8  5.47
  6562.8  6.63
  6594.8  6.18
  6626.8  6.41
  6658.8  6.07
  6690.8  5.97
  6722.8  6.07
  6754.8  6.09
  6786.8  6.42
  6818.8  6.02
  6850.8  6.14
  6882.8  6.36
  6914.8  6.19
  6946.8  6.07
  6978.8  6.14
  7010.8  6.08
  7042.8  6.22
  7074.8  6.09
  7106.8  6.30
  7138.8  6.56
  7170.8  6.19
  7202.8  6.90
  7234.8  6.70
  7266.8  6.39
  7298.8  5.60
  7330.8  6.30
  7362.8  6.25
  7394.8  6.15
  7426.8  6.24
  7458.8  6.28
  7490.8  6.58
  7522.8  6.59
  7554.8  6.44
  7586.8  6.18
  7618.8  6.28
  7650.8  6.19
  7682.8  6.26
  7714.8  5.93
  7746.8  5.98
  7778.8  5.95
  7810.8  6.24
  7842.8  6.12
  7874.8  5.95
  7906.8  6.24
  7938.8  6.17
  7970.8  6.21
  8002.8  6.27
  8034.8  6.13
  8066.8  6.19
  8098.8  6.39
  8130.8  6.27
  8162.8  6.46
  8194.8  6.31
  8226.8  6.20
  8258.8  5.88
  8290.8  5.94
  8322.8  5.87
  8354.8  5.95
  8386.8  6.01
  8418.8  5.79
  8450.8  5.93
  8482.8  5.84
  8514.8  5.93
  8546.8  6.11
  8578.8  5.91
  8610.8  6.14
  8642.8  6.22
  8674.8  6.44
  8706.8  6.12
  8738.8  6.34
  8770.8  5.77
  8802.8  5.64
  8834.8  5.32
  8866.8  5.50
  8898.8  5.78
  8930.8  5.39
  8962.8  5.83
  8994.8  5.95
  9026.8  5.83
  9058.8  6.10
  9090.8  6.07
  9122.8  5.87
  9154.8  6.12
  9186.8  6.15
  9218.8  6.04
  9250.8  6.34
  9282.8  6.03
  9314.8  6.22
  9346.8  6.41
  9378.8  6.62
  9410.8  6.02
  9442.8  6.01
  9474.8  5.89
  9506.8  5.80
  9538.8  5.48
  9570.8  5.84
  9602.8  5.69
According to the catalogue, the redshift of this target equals 0.239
